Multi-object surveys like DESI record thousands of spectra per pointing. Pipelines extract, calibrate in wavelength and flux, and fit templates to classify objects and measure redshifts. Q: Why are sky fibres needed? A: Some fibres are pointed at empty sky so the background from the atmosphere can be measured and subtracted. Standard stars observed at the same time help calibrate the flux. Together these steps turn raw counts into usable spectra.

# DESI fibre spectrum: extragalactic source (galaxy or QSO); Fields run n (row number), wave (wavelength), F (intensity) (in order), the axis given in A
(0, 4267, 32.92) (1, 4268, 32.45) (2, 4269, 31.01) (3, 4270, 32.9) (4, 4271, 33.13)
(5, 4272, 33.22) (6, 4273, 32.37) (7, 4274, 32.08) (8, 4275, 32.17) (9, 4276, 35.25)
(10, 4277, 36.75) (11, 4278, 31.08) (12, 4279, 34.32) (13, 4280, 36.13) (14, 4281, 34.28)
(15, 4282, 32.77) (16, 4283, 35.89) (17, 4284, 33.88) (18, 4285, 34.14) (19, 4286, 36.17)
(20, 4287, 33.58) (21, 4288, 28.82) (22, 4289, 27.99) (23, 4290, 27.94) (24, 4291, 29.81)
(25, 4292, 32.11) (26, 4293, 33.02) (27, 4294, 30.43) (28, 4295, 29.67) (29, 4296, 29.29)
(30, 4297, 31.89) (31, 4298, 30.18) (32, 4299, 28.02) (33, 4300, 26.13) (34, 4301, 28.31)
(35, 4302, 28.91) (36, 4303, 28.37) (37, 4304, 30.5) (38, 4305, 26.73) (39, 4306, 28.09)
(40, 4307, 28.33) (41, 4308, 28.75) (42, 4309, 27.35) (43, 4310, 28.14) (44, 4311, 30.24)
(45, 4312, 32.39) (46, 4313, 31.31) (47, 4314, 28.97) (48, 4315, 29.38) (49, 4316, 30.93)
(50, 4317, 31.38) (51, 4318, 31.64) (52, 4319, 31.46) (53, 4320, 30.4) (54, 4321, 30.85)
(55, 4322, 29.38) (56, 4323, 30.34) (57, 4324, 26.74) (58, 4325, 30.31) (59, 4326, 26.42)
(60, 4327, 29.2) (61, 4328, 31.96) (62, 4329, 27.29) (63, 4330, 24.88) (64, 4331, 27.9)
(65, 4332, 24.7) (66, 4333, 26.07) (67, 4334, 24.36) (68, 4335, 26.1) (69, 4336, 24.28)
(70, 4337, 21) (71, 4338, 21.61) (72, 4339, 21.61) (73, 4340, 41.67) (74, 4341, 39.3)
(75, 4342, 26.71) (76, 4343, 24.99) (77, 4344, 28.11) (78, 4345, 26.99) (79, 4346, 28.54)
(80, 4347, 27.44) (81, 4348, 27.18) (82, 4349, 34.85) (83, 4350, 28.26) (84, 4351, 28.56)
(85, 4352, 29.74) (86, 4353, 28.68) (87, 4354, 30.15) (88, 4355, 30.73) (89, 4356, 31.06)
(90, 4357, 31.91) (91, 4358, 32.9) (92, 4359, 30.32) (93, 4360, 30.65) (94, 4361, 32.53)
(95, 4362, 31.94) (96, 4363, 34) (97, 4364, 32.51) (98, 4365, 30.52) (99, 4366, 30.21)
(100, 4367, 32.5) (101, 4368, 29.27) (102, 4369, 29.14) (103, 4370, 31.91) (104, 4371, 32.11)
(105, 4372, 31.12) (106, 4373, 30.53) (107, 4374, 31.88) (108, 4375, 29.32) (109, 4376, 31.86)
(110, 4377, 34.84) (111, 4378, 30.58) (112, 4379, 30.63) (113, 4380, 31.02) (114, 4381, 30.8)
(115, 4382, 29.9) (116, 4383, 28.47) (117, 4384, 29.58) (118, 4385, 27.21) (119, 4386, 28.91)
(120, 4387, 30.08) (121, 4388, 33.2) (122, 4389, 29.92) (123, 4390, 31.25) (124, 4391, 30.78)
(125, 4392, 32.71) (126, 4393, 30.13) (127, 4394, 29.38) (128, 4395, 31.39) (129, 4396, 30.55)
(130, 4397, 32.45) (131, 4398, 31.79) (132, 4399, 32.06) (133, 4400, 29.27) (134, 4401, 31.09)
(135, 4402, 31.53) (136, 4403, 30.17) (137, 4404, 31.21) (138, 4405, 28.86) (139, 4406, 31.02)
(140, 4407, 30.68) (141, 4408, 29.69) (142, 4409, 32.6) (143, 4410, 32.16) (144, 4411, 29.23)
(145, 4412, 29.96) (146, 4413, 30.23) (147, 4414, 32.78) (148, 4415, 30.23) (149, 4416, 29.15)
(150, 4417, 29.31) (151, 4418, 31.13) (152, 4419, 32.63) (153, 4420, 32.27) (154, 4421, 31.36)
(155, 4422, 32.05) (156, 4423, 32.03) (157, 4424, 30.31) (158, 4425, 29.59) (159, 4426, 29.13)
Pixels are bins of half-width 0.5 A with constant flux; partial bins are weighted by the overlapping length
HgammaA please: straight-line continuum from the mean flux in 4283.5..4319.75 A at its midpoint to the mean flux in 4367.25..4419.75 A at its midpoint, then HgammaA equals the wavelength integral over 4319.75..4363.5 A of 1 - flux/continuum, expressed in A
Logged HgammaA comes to 2.1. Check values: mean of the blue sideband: 30.1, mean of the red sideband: 30.7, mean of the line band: 28.9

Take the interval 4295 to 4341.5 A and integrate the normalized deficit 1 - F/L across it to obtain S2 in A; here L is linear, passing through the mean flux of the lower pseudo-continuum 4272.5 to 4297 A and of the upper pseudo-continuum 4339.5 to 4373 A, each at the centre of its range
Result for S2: 4.3 A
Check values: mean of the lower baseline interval 32.5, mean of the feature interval 28.8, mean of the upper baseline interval 30.8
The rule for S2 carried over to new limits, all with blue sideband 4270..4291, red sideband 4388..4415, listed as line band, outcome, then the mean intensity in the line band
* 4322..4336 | 2.1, 27.4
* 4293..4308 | 1.7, 29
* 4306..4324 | 1.4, 29.9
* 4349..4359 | 0.4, 30.5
